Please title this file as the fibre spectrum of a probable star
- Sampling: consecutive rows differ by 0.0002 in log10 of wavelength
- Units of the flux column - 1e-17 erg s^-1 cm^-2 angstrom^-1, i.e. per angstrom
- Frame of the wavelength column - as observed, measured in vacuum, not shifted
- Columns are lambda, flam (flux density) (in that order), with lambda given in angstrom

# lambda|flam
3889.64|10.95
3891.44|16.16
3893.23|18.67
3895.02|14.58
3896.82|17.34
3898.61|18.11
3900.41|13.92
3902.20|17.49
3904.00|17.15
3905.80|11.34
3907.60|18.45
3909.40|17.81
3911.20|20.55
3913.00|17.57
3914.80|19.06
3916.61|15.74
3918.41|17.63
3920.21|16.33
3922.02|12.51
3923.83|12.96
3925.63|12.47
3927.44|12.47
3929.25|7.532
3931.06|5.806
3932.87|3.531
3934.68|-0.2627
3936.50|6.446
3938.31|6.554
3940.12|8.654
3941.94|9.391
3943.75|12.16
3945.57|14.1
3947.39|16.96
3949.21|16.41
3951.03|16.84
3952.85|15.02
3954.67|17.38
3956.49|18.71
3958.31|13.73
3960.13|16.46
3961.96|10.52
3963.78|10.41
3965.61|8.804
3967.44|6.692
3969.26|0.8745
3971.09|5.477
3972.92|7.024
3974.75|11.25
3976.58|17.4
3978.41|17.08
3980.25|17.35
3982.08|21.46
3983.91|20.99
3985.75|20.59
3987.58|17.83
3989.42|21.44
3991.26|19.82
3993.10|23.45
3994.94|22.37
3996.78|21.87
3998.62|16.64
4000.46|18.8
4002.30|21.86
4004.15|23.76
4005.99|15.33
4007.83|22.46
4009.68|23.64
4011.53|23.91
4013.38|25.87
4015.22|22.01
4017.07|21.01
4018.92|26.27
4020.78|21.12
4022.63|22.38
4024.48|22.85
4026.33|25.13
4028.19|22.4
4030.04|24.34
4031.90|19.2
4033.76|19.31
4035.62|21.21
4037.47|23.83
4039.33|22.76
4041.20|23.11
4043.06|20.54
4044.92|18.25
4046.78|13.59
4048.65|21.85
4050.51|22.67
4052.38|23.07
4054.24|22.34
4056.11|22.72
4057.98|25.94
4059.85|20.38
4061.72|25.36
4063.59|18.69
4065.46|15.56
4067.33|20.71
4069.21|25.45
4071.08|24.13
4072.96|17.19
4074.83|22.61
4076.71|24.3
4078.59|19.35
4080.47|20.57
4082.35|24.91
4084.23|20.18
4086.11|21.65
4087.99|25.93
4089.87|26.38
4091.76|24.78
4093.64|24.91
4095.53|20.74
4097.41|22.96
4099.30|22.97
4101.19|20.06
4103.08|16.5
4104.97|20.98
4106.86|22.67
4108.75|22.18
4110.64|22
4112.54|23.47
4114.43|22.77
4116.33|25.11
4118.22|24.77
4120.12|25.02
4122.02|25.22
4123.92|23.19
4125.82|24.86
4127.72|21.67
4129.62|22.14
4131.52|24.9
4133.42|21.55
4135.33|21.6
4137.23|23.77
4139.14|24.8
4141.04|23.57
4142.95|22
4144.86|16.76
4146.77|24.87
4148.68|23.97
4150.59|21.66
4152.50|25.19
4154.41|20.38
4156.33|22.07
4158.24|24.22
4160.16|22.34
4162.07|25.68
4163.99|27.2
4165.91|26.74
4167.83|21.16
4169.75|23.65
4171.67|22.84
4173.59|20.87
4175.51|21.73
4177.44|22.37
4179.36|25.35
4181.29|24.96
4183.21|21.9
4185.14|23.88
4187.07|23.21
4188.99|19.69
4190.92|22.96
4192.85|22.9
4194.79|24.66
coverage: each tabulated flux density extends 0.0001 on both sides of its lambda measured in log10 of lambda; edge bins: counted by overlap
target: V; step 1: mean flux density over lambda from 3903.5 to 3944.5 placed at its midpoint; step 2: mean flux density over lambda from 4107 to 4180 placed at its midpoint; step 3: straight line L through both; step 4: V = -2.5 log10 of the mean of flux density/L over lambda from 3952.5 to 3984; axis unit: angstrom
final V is 0.120 mag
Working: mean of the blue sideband 12.2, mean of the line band 12.9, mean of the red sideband 23.2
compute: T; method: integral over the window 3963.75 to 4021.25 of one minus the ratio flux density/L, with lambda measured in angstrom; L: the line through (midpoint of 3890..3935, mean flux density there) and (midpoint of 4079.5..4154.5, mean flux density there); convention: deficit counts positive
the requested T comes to -0.8 angstrom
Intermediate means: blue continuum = 14.3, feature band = 18.1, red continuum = 22.9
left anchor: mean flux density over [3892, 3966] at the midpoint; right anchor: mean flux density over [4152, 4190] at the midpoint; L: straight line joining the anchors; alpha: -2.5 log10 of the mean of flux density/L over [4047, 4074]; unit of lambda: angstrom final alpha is -0.150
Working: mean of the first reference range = 13.6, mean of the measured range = 21.6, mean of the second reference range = 23.2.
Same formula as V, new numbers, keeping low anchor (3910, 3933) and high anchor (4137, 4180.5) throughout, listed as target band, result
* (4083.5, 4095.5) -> -0.17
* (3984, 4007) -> -0.21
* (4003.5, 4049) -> -0.22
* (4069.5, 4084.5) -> -0.10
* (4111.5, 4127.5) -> -0.12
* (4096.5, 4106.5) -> 0.01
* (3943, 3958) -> -0.07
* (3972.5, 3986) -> -0.05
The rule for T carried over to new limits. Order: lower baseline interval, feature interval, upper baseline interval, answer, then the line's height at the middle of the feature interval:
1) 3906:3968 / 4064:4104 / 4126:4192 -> -4.88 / 19.6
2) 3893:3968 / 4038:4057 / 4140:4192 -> -3.10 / 18.2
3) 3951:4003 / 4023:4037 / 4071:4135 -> -2.60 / 18.7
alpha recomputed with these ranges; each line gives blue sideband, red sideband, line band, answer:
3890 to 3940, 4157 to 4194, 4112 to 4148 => -0.08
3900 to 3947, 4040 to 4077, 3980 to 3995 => -0.22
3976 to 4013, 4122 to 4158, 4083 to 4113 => -0.01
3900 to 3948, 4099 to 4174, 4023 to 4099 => -0.15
